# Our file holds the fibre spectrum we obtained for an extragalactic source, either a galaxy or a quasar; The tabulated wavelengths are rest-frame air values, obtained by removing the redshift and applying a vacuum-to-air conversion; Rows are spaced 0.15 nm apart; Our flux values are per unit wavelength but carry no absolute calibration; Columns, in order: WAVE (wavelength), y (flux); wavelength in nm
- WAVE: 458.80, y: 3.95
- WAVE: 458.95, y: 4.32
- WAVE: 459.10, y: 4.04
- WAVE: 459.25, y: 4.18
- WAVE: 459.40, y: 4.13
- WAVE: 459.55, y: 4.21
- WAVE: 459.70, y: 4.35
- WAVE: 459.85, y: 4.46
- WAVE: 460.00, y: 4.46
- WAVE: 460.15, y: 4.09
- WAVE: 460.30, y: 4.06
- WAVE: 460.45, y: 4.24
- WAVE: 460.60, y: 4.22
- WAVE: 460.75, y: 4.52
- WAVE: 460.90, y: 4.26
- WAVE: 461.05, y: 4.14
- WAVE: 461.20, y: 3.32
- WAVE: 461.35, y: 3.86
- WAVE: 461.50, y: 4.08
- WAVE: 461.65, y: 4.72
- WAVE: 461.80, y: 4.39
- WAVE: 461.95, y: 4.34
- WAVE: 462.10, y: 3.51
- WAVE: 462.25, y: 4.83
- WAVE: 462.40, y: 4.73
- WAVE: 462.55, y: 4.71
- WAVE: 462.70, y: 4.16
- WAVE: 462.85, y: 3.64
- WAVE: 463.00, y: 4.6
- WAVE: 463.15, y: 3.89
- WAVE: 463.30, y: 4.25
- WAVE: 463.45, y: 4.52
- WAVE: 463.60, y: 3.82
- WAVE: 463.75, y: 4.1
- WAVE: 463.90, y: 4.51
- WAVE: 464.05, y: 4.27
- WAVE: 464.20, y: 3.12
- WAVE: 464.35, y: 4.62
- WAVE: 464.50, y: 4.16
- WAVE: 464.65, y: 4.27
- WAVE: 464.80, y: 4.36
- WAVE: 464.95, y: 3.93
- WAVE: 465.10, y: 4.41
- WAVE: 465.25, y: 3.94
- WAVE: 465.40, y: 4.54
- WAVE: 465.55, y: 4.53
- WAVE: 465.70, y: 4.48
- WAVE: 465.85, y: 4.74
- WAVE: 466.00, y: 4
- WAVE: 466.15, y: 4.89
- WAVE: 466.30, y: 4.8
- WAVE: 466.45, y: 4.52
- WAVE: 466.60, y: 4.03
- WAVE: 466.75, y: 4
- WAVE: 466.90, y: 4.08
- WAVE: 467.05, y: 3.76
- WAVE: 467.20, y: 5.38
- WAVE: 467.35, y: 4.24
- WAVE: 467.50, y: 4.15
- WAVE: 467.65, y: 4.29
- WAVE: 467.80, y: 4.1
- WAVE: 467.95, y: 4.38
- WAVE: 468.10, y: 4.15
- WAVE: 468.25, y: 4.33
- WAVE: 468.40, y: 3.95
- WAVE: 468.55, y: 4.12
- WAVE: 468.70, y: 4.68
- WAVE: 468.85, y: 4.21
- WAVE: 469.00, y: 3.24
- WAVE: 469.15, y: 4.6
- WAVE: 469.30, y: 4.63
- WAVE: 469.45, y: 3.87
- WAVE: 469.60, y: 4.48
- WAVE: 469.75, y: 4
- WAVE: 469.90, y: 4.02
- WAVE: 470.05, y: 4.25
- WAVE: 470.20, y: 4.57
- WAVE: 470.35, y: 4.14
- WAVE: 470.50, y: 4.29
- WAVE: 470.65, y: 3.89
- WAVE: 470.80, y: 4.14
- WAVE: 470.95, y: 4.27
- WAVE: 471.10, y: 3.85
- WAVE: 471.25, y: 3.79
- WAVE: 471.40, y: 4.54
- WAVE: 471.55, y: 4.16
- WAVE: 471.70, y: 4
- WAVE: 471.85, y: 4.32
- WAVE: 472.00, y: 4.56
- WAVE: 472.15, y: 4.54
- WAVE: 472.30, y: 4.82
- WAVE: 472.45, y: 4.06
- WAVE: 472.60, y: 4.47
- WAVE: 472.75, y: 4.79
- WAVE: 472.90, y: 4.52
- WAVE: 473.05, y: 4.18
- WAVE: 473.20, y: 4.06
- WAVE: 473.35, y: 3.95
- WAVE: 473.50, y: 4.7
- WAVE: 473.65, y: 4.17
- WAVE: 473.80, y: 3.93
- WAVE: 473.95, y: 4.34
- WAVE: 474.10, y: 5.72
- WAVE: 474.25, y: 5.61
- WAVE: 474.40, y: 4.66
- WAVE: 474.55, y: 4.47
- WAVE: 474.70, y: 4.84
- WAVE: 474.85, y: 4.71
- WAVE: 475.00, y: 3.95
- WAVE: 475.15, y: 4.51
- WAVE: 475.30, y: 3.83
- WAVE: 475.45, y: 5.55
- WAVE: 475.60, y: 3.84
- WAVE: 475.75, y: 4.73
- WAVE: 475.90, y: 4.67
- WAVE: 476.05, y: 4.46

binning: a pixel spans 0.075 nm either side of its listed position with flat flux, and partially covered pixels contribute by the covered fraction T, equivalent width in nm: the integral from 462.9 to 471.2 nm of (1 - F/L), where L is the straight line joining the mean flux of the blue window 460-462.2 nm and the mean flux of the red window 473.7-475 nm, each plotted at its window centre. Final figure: 0.31 nm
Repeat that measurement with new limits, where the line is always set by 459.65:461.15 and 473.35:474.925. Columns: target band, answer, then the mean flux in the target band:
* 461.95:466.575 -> 0.09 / 4.29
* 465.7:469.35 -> 0.14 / 4.3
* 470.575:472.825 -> 0.16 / 4.28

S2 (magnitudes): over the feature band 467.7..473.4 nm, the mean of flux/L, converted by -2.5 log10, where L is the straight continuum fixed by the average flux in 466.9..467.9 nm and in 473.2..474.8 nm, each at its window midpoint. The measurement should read 0.05 mag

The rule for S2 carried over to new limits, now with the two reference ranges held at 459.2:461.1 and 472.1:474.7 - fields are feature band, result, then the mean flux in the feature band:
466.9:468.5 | 0.04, 4.26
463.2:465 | 0.05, 4.16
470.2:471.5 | 0.09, 4.14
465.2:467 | 0.00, 4.38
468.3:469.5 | 0.07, 4.17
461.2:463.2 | 0.02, 4.24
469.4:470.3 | 0.06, 4.21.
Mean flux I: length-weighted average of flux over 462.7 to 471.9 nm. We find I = 4.23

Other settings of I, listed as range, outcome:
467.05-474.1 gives 4.27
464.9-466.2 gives 4.38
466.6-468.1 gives 4.25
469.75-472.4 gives 4.24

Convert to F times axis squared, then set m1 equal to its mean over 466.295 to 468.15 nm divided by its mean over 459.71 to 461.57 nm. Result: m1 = 1.06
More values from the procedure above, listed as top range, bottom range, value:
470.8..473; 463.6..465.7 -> 1.06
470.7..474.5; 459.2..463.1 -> 1.09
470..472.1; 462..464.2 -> 1.03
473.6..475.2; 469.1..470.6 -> 1.11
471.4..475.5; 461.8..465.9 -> 1.10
